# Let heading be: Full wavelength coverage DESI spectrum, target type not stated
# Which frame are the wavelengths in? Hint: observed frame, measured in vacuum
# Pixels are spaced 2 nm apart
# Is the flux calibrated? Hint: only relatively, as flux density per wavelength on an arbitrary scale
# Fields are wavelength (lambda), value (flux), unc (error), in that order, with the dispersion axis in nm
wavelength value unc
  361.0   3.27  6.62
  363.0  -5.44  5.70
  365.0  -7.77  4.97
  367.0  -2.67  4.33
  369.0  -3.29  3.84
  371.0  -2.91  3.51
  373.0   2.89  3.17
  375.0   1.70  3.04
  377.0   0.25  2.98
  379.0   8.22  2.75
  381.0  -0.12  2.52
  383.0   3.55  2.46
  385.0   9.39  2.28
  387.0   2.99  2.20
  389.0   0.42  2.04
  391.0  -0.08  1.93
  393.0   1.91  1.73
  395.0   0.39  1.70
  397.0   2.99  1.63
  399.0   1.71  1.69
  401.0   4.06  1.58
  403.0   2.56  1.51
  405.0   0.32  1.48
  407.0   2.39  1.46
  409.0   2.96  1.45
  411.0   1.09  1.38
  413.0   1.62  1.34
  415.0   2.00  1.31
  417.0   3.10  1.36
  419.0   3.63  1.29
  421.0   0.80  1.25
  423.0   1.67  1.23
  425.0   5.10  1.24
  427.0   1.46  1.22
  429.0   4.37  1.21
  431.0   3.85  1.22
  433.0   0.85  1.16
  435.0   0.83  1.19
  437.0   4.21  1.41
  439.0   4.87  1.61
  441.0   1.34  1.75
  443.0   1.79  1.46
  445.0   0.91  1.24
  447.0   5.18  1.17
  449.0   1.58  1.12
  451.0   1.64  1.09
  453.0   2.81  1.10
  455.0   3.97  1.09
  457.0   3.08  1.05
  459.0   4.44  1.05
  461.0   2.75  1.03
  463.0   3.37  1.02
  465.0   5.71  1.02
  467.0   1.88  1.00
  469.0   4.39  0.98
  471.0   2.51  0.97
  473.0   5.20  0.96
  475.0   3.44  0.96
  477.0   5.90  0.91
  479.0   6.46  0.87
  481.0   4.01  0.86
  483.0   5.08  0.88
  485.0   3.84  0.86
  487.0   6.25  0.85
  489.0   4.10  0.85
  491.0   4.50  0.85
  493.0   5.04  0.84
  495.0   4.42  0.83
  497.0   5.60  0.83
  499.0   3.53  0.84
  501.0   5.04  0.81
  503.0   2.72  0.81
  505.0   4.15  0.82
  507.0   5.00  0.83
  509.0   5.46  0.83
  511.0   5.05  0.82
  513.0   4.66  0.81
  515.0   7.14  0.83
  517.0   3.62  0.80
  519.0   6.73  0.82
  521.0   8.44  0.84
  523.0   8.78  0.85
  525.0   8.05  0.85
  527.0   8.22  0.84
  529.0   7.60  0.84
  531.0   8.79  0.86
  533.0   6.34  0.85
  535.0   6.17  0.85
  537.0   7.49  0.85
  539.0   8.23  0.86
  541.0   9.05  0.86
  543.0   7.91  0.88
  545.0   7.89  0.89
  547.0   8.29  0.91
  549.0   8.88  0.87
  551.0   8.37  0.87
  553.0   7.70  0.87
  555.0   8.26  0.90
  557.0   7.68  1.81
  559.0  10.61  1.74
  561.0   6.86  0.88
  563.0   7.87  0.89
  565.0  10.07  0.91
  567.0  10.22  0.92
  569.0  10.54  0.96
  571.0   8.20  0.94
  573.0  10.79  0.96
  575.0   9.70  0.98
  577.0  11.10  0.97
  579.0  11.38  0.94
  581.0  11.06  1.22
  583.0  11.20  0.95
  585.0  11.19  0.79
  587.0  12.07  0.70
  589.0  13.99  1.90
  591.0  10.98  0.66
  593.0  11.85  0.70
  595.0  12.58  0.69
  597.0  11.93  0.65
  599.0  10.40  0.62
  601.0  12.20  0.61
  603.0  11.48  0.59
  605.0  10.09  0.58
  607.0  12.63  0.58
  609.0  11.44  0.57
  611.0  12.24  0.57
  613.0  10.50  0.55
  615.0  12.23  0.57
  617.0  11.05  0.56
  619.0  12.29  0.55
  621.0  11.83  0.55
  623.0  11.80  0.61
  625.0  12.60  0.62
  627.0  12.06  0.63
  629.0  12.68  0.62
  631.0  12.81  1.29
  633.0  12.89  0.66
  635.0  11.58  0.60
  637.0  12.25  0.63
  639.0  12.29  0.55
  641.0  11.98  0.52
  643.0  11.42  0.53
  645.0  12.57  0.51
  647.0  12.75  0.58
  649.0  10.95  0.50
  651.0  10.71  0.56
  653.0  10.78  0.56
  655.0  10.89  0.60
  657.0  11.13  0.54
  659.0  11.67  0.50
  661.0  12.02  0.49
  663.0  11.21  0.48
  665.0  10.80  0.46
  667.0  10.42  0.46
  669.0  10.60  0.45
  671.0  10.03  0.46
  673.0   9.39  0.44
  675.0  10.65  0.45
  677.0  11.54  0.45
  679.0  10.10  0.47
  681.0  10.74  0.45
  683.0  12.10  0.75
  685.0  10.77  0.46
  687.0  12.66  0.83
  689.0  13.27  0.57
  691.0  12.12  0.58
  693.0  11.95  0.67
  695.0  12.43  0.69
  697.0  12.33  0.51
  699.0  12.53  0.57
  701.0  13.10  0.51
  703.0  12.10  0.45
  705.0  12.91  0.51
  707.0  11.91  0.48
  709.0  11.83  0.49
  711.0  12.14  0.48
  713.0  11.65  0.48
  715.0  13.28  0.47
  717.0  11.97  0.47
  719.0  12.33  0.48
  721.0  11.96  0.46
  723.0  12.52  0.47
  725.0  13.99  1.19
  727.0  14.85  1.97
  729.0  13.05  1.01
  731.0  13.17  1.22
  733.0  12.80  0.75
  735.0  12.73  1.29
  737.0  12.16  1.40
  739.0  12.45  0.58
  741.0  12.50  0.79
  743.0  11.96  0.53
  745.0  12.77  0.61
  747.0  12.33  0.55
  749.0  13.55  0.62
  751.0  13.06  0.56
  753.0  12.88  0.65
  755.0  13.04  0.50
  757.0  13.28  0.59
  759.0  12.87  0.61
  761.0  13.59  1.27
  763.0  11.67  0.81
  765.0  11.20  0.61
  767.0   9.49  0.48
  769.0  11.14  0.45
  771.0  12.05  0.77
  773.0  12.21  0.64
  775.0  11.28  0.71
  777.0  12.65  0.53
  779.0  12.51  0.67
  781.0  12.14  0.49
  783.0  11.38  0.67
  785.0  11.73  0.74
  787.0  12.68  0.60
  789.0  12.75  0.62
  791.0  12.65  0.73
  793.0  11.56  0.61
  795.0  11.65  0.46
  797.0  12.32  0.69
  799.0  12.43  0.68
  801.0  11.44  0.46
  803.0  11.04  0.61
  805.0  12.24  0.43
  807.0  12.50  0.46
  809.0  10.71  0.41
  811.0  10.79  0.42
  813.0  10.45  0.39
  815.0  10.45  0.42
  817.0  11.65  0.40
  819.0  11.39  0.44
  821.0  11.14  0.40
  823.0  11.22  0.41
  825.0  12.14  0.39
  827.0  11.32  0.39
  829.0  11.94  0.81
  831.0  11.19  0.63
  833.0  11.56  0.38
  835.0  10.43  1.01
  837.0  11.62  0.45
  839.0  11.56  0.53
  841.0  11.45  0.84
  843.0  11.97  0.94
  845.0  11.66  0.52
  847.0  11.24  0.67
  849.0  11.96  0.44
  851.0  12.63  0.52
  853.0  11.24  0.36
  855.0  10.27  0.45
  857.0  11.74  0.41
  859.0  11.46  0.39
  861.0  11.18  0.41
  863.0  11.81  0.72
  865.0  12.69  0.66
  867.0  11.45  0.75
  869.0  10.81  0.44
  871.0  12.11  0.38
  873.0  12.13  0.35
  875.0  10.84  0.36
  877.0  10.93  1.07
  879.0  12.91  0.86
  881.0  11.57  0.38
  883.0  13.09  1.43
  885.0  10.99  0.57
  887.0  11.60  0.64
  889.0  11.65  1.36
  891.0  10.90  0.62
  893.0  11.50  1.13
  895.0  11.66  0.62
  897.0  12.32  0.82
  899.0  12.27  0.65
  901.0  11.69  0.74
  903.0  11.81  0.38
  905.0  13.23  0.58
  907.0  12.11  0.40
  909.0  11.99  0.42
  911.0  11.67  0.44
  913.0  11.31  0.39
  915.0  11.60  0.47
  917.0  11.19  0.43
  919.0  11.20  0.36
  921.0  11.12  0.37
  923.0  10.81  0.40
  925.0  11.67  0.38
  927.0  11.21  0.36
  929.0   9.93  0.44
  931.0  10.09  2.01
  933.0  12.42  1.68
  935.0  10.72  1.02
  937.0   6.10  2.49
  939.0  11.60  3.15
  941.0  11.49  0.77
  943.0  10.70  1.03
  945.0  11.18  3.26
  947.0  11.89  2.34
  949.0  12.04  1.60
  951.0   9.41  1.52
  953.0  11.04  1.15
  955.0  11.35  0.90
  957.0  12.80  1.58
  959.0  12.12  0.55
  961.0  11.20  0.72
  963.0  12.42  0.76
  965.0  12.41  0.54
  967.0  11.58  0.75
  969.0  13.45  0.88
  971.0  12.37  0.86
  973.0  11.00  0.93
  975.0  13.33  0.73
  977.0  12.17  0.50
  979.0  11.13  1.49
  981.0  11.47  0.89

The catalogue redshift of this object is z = 0.302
